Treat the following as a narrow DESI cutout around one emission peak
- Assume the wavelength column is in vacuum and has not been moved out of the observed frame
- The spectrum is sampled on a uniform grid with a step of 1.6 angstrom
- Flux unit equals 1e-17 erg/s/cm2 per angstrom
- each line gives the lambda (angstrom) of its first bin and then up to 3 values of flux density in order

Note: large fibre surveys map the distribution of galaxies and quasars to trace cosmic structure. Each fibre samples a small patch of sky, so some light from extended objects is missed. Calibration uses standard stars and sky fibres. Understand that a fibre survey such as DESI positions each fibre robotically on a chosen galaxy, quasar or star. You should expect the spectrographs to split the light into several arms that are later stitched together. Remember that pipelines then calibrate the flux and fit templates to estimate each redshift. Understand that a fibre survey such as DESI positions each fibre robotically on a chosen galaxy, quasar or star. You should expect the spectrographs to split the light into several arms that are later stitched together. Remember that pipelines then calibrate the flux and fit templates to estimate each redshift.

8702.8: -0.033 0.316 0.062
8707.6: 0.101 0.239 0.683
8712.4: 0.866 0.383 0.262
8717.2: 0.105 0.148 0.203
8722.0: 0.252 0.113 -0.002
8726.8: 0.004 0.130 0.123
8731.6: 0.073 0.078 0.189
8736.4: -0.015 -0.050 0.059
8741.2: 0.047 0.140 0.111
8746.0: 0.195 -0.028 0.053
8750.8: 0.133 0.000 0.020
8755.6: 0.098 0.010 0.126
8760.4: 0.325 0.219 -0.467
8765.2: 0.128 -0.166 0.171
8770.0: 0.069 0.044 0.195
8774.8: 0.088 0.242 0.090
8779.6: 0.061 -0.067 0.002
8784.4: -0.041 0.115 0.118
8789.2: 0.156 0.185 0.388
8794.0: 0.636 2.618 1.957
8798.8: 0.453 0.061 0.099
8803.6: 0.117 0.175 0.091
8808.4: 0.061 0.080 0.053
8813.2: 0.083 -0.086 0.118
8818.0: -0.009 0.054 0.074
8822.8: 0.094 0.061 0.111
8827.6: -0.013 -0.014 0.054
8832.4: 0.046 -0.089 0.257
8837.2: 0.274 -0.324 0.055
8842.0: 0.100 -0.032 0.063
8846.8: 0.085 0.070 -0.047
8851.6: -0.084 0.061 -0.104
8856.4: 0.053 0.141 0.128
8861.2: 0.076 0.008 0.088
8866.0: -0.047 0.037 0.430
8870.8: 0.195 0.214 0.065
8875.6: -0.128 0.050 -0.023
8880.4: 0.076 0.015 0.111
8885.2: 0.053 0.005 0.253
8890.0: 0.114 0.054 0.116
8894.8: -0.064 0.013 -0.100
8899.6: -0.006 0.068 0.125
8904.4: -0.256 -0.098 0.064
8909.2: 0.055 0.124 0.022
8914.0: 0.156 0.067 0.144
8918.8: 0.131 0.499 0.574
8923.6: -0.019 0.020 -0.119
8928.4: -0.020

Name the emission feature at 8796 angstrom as [O III] 5007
